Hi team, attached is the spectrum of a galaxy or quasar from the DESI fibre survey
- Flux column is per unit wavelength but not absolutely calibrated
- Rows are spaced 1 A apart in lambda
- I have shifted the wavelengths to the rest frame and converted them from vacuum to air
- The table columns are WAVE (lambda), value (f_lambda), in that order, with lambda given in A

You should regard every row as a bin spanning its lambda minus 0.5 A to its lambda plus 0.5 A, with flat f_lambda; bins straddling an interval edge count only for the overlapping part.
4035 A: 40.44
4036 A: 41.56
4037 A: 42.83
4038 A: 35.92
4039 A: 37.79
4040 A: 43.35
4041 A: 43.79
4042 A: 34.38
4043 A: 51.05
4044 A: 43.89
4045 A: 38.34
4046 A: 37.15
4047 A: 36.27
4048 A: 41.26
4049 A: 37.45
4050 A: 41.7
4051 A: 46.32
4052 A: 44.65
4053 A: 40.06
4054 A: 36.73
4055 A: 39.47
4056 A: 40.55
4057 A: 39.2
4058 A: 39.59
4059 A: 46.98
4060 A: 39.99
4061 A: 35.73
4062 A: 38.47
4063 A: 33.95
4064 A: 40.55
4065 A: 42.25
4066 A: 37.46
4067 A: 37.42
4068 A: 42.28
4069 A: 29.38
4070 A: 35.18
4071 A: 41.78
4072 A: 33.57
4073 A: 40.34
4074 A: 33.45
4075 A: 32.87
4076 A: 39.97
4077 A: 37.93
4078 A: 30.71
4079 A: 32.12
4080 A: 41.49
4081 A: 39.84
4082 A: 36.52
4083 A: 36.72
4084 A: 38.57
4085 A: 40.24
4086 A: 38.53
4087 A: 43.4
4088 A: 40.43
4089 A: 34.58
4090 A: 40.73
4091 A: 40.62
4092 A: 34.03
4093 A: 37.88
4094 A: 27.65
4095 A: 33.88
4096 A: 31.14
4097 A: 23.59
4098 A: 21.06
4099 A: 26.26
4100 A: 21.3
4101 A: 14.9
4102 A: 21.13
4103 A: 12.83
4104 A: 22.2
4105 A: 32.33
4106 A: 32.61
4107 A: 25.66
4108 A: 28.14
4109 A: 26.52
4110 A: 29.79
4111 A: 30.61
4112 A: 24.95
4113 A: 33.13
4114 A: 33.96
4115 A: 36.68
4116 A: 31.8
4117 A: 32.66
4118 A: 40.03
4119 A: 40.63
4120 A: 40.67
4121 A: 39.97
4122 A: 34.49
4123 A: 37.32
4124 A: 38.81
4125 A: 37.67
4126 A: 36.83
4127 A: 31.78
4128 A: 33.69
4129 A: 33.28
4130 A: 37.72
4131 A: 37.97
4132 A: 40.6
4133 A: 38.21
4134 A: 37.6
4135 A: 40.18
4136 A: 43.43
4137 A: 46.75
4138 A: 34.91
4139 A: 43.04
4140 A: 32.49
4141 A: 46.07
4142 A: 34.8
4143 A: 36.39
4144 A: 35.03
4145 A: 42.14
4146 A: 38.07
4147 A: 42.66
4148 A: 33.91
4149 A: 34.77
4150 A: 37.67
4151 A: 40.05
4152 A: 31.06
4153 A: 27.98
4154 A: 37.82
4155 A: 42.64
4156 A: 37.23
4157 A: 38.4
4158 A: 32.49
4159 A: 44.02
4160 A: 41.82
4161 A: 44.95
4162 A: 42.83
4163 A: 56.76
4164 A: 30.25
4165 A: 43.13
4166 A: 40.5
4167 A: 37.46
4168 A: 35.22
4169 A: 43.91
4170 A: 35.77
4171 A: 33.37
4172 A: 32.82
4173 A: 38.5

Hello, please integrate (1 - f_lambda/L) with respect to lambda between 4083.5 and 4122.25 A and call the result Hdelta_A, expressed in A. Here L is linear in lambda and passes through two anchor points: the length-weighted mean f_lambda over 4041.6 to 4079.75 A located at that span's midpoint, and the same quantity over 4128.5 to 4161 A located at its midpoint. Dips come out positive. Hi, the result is 6.8 A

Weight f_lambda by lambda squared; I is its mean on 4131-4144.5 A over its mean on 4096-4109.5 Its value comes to 1.66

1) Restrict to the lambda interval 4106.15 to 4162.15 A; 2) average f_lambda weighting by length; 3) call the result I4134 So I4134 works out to 36.6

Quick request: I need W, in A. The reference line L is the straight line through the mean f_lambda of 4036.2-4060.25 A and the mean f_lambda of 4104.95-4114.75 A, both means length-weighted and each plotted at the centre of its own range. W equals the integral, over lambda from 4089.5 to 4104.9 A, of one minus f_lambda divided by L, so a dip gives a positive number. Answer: 2.32 A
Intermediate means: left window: 40.8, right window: 29.8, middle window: 27.4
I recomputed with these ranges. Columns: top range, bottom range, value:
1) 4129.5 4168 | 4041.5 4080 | 1.05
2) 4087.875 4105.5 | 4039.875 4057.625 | 0.71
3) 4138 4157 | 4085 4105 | 1.27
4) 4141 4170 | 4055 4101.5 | 1.13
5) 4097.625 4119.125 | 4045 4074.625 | 0.74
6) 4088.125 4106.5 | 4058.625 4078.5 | 0.77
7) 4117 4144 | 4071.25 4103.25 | 1.17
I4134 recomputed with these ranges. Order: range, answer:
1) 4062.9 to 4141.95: 34.7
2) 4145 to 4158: 36.9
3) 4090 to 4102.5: 28.3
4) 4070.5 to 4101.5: 34.4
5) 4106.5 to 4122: 33.1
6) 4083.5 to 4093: 39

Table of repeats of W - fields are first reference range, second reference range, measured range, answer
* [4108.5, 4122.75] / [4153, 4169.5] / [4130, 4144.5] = -0.8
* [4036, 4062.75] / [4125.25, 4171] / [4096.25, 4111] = 5.6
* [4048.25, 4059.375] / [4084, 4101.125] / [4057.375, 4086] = -0.3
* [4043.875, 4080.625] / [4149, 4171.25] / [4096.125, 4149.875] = 7.0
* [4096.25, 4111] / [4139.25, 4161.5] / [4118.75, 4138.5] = -4.1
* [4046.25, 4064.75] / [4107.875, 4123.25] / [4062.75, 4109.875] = 4.7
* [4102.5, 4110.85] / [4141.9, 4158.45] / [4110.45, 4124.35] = -3.0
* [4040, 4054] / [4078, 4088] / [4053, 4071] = 0.6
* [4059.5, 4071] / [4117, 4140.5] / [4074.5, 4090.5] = 0.0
